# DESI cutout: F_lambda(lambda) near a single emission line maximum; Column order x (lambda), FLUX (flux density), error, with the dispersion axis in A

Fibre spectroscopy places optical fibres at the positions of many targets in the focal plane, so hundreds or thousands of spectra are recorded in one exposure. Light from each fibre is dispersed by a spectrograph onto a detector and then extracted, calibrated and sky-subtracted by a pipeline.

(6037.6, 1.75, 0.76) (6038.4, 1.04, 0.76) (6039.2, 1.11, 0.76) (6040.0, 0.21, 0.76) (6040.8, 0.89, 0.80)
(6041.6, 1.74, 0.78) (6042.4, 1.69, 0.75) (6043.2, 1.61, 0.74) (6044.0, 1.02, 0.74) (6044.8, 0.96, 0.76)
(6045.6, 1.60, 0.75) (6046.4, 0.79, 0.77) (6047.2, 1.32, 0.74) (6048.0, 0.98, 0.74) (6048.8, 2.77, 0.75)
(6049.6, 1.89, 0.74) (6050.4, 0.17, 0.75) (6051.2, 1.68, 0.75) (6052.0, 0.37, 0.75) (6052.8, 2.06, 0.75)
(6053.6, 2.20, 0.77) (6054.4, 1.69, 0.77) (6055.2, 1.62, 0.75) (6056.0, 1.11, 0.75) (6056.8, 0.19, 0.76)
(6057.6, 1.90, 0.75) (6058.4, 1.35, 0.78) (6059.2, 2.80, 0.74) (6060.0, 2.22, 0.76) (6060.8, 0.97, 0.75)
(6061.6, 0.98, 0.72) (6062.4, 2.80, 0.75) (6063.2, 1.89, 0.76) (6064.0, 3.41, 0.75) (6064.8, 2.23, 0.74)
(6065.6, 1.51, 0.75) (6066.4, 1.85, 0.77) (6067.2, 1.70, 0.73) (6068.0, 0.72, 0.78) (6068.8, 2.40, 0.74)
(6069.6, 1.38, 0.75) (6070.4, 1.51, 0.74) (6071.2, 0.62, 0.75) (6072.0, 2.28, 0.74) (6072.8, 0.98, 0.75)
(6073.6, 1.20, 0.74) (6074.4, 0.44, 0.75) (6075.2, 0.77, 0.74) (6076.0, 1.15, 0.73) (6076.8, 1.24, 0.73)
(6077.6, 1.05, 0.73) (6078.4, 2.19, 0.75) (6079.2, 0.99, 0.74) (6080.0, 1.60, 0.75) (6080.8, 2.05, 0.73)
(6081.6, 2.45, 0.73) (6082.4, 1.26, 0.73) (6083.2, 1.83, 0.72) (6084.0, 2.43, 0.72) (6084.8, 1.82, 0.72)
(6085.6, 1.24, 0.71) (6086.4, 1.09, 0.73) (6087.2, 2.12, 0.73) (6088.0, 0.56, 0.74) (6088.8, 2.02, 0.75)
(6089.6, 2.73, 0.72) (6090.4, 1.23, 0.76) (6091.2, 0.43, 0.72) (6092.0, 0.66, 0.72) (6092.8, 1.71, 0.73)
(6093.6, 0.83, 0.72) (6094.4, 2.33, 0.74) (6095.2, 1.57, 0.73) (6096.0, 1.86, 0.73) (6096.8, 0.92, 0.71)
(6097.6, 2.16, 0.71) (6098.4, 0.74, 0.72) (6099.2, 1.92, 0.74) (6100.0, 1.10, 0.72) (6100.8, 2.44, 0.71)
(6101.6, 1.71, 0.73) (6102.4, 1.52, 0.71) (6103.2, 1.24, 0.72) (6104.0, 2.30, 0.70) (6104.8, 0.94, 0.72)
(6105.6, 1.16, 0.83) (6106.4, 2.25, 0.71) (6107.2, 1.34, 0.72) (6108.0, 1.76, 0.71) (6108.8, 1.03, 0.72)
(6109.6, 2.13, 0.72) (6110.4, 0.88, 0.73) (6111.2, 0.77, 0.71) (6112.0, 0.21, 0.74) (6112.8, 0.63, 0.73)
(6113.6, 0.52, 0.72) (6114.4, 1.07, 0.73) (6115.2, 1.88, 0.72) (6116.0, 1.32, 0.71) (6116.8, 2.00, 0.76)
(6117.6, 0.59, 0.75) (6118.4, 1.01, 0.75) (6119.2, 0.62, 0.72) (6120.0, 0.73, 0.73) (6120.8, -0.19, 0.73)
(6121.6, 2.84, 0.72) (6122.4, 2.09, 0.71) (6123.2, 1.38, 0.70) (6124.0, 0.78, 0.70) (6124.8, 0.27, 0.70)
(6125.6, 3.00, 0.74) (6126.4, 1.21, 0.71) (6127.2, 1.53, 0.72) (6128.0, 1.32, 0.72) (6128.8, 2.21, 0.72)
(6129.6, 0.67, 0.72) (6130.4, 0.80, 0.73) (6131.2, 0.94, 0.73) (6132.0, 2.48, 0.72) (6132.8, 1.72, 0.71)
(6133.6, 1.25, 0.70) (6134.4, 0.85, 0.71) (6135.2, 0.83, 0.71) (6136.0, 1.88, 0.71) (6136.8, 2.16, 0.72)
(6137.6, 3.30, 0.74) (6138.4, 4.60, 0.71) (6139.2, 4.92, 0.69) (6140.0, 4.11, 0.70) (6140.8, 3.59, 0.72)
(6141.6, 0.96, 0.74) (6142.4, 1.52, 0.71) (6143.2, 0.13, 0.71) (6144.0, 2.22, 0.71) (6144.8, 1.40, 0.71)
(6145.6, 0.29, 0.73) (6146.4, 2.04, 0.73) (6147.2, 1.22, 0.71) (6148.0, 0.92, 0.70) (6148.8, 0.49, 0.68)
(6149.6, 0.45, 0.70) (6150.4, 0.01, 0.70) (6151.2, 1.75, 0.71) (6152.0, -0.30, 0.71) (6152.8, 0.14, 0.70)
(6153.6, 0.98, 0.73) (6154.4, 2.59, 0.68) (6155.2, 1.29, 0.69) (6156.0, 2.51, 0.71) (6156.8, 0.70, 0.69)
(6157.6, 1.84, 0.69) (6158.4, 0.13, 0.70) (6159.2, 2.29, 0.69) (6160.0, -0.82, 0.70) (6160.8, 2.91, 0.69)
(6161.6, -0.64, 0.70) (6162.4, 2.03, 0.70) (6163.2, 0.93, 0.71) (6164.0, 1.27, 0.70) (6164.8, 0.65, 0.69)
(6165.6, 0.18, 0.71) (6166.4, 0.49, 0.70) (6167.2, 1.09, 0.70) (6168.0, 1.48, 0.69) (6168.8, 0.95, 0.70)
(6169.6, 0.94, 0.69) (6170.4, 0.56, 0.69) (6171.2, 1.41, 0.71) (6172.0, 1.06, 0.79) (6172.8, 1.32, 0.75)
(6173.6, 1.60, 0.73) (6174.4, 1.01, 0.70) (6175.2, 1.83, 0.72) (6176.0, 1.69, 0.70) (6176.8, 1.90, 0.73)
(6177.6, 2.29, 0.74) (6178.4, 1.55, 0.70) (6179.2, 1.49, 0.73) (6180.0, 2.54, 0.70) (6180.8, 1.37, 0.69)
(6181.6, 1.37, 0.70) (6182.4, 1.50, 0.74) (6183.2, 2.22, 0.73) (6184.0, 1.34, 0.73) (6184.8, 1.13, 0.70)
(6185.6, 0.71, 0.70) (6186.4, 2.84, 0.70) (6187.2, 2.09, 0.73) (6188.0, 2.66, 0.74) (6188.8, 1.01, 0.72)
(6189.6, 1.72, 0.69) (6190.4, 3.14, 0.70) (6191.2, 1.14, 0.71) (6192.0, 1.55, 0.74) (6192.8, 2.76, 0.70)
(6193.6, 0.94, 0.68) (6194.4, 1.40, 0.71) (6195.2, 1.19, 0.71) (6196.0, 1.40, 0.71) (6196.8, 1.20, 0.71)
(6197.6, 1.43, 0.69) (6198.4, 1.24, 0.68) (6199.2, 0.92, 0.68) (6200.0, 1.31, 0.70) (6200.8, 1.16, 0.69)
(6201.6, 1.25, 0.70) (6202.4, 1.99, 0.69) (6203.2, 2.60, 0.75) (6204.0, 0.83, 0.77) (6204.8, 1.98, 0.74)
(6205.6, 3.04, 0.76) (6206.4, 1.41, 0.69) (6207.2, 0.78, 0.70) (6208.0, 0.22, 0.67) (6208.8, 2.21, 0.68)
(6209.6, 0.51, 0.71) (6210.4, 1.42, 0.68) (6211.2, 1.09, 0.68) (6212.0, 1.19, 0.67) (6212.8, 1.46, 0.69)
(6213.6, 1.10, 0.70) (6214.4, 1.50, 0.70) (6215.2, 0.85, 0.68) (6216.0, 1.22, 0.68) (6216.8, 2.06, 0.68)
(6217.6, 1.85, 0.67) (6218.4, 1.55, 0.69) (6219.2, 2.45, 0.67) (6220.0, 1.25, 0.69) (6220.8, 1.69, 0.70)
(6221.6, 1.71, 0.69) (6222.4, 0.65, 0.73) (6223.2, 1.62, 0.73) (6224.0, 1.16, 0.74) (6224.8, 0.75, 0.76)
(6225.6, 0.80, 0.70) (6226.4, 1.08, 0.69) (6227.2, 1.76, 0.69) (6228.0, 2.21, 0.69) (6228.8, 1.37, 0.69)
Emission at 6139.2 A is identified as H-beta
